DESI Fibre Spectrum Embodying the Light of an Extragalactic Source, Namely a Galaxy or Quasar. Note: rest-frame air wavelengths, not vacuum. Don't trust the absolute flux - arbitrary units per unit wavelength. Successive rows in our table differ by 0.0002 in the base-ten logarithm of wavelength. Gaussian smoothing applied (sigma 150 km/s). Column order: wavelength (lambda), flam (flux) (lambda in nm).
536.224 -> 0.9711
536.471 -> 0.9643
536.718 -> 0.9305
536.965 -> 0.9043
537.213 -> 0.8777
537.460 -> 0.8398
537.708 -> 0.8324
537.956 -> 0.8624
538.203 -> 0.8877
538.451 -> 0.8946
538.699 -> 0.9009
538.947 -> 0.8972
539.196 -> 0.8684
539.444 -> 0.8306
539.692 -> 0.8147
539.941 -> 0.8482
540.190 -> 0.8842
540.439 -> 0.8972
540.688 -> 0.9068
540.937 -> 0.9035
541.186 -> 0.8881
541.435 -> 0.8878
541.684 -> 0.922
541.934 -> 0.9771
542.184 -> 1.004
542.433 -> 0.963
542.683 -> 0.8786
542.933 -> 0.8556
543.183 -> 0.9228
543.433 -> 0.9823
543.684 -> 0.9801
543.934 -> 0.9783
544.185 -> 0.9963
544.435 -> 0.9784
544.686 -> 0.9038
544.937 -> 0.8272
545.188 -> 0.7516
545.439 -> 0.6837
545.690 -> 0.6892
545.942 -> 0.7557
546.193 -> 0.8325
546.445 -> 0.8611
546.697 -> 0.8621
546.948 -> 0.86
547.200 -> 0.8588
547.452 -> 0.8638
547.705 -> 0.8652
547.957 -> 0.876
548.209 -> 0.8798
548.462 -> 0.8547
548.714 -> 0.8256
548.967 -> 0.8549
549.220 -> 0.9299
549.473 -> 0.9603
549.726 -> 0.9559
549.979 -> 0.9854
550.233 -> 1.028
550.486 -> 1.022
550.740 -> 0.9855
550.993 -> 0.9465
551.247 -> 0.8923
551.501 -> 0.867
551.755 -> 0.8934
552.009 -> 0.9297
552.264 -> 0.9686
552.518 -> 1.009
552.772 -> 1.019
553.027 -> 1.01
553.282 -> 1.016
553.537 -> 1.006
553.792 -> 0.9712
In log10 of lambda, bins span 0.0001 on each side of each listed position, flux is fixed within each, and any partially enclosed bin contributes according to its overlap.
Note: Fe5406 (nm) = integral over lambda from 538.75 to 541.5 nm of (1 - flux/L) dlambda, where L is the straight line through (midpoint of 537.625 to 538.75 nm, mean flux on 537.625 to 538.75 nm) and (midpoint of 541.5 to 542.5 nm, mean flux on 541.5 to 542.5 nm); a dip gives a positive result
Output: 0.13 nm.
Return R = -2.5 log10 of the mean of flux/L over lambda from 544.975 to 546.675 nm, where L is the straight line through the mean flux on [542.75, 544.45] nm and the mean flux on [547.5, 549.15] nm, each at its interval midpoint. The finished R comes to 0.18 mag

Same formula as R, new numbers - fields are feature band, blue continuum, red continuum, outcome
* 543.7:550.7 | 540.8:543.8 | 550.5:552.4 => 0.06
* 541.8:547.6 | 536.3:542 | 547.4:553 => 0.03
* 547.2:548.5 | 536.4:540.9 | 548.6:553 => 0.08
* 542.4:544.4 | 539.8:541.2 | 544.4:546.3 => -0.14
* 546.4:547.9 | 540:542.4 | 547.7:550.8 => 0.07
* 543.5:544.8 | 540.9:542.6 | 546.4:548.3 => -0.07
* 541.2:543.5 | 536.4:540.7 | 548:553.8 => -0.04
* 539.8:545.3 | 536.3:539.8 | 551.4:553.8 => -0.01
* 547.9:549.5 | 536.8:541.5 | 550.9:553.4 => 0.07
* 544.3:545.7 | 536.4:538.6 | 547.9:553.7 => 0.13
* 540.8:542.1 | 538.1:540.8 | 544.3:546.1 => -0.09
